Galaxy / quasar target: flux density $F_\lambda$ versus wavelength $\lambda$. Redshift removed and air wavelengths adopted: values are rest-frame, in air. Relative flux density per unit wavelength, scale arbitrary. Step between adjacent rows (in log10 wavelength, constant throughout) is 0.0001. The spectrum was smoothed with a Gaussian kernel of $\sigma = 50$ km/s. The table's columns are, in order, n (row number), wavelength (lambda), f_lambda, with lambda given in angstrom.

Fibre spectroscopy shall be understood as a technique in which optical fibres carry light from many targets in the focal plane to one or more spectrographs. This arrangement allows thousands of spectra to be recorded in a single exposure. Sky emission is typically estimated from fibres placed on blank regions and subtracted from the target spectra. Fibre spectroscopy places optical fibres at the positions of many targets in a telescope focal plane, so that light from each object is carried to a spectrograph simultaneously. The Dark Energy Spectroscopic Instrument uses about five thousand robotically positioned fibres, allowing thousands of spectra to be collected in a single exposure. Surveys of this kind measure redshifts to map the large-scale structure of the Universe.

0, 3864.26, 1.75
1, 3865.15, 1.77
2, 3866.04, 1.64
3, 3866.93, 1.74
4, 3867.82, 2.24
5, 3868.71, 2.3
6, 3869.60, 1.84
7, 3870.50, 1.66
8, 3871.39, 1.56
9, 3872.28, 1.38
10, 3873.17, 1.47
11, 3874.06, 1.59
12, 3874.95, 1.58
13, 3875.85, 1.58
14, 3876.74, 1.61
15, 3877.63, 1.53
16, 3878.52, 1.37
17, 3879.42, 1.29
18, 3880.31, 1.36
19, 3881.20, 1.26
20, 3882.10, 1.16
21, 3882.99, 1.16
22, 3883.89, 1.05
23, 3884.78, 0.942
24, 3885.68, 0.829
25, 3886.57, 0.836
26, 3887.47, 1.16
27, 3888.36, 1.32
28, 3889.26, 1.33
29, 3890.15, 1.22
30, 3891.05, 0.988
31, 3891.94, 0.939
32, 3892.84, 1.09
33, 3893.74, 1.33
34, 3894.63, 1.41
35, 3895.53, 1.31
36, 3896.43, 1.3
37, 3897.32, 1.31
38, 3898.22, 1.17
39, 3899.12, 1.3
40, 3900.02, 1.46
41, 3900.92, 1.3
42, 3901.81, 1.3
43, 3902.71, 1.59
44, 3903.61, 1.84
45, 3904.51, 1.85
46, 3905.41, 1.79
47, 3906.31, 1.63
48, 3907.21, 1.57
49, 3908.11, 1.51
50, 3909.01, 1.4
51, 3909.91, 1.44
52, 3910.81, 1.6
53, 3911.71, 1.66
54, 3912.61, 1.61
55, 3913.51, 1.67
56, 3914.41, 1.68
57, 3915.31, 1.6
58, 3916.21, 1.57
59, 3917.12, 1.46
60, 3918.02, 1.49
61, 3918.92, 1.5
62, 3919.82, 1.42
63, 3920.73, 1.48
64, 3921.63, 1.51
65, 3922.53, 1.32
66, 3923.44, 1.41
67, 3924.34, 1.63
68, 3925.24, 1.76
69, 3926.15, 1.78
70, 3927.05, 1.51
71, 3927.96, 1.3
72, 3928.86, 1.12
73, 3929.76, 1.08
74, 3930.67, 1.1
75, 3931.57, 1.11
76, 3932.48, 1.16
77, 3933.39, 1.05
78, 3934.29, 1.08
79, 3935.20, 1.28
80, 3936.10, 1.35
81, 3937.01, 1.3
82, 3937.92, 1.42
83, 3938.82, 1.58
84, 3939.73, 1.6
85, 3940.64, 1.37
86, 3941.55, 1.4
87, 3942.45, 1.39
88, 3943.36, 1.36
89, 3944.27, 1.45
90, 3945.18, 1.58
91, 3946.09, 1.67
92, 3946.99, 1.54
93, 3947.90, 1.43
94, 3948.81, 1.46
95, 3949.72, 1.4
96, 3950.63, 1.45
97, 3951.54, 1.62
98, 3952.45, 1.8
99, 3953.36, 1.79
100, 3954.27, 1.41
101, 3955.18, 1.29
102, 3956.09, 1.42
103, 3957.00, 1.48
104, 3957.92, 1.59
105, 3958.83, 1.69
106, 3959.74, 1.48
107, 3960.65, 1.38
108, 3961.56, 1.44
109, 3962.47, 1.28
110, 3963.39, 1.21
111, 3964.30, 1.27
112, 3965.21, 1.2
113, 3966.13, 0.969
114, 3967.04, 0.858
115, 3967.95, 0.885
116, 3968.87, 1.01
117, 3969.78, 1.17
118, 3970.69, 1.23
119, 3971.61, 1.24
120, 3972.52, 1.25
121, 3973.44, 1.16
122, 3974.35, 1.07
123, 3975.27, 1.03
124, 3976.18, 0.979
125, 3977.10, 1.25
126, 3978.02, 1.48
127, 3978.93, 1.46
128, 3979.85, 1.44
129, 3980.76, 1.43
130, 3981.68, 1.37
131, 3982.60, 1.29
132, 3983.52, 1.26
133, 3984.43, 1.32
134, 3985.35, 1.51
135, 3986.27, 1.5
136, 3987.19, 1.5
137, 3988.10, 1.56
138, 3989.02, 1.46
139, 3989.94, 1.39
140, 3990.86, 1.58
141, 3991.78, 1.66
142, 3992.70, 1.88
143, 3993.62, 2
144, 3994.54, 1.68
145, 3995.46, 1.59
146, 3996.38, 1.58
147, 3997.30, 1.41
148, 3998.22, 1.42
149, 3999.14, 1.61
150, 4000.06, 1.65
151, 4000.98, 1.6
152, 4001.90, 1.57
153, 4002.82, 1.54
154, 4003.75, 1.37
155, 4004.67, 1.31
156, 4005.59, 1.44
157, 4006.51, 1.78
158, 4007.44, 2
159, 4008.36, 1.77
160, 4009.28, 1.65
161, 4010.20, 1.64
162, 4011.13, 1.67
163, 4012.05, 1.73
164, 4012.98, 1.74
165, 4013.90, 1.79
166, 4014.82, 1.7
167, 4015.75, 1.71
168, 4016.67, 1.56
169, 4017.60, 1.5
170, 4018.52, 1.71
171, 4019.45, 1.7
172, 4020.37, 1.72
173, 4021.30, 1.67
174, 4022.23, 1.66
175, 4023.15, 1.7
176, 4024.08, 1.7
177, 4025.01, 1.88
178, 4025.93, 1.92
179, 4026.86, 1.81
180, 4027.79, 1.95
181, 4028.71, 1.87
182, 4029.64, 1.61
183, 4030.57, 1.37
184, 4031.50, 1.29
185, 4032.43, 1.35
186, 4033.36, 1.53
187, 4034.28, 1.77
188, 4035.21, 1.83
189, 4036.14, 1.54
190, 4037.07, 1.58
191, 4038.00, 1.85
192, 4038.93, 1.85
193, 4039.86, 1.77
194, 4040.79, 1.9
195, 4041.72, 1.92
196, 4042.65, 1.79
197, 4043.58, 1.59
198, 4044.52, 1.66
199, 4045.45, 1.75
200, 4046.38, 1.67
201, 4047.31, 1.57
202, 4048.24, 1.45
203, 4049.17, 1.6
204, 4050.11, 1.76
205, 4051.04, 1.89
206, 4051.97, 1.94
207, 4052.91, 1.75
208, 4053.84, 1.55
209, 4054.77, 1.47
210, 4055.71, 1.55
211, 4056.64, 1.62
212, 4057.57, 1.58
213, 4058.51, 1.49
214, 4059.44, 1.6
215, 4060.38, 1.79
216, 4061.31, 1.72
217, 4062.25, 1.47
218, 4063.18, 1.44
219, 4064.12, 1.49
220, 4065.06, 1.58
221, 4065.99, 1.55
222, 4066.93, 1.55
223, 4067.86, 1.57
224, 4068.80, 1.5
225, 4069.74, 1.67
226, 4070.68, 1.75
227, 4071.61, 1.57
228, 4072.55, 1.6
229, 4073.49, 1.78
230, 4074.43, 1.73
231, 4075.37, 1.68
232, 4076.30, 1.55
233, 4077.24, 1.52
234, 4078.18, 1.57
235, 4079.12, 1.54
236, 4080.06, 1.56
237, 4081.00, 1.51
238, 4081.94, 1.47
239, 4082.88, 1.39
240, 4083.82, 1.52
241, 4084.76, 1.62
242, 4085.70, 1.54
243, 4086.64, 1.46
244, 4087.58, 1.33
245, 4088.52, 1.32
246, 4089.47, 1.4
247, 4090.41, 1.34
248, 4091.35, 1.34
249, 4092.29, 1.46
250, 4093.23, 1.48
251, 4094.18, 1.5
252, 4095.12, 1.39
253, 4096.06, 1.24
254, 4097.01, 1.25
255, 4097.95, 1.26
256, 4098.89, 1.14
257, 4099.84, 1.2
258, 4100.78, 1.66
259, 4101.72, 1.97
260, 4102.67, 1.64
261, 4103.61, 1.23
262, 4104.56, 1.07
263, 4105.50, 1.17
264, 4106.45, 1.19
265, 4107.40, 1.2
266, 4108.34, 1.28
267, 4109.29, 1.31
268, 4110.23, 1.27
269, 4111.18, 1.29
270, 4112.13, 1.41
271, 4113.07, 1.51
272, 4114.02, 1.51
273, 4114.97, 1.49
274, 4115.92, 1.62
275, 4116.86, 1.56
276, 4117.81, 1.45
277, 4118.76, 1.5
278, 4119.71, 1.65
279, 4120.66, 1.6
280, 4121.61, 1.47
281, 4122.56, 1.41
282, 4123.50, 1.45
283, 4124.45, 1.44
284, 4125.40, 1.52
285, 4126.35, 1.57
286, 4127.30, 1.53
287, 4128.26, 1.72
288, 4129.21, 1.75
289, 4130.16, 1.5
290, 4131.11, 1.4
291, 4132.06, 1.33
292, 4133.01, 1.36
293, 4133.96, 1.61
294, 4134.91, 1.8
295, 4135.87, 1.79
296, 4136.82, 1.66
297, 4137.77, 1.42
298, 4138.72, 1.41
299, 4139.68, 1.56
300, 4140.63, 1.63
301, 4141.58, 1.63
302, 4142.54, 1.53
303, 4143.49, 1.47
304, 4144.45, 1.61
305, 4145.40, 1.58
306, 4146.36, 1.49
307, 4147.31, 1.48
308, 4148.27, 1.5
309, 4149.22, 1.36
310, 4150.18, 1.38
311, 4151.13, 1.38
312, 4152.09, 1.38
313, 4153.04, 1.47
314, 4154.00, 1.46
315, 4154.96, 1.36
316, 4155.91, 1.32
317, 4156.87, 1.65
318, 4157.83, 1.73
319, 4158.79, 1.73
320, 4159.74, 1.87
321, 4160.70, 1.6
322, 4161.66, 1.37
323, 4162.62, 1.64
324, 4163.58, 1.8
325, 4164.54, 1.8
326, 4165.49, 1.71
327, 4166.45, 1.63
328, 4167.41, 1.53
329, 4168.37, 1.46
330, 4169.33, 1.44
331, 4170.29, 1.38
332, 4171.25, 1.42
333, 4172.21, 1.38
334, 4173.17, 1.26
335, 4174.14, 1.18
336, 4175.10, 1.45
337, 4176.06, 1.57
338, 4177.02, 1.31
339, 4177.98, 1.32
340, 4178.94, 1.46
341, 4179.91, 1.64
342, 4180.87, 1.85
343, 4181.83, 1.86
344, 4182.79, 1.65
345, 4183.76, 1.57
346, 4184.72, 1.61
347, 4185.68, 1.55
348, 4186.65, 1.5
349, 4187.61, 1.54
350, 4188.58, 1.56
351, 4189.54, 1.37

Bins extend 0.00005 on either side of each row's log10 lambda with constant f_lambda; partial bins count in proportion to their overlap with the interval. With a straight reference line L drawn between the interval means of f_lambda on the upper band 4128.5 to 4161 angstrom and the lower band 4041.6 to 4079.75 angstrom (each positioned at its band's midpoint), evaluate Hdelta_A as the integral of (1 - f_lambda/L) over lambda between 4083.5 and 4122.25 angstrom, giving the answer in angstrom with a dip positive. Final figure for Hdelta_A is 4.2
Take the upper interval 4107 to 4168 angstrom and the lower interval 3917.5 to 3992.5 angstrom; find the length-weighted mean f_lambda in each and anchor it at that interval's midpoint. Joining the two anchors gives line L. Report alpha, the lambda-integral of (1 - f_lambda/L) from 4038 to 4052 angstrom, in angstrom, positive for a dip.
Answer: -2.8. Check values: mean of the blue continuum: 1.37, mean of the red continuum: 1.52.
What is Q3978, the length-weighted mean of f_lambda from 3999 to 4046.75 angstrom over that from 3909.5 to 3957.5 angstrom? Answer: 1.16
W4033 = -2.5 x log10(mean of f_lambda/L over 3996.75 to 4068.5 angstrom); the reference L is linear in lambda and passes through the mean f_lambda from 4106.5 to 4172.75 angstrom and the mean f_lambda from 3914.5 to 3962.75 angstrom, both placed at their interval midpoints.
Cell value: -0.12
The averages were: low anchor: 1.44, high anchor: 1.51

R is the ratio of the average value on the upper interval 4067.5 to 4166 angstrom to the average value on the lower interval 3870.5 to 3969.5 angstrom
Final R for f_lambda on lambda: 1.08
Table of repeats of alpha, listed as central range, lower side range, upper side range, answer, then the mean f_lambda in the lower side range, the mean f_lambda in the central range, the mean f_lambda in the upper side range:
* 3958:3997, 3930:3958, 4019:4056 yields 4.01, 1.41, 1.36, 1.69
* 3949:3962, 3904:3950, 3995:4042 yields 0.06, 1.46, 1.52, 1.66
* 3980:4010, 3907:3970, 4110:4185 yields -2.27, 1.41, 1.55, 1.53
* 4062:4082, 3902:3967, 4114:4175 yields -1.03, 1.45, 1.58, 1.53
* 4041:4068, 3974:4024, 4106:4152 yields -1.97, 1.55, 1.64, 1.49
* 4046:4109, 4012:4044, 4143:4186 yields 4.98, 1.7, 1.51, 1.53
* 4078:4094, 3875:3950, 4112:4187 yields 0.35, 1.39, 1.46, 1.53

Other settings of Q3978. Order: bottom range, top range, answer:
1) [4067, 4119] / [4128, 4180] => 1.04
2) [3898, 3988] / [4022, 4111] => 1.11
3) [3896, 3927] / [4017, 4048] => 1.11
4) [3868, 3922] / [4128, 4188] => 1.08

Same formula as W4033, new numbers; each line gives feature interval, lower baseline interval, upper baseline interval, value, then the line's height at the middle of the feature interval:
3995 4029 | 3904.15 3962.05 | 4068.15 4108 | -0.14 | 1.47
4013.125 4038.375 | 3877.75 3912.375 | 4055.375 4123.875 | -0.17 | 1.43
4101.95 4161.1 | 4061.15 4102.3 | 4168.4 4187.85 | 0.01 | 1.5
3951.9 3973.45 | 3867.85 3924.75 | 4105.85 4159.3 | 0.10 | 1.45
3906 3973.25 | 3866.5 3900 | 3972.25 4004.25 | 0.00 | 1.41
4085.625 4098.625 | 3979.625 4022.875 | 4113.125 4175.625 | 0.13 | 1.55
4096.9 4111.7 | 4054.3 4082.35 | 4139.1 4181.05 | 0.18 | 1.56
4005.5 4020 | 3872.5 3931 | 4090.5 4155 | -0.19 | 1.43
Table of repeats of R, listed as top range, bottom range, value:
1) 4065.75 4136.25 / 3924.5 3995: 1.07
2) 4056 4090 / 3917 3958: 1.09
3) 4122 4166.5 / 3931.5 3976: 1.16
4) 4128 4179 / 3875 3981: 1.11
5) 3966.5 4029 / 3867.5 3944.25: 1.08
